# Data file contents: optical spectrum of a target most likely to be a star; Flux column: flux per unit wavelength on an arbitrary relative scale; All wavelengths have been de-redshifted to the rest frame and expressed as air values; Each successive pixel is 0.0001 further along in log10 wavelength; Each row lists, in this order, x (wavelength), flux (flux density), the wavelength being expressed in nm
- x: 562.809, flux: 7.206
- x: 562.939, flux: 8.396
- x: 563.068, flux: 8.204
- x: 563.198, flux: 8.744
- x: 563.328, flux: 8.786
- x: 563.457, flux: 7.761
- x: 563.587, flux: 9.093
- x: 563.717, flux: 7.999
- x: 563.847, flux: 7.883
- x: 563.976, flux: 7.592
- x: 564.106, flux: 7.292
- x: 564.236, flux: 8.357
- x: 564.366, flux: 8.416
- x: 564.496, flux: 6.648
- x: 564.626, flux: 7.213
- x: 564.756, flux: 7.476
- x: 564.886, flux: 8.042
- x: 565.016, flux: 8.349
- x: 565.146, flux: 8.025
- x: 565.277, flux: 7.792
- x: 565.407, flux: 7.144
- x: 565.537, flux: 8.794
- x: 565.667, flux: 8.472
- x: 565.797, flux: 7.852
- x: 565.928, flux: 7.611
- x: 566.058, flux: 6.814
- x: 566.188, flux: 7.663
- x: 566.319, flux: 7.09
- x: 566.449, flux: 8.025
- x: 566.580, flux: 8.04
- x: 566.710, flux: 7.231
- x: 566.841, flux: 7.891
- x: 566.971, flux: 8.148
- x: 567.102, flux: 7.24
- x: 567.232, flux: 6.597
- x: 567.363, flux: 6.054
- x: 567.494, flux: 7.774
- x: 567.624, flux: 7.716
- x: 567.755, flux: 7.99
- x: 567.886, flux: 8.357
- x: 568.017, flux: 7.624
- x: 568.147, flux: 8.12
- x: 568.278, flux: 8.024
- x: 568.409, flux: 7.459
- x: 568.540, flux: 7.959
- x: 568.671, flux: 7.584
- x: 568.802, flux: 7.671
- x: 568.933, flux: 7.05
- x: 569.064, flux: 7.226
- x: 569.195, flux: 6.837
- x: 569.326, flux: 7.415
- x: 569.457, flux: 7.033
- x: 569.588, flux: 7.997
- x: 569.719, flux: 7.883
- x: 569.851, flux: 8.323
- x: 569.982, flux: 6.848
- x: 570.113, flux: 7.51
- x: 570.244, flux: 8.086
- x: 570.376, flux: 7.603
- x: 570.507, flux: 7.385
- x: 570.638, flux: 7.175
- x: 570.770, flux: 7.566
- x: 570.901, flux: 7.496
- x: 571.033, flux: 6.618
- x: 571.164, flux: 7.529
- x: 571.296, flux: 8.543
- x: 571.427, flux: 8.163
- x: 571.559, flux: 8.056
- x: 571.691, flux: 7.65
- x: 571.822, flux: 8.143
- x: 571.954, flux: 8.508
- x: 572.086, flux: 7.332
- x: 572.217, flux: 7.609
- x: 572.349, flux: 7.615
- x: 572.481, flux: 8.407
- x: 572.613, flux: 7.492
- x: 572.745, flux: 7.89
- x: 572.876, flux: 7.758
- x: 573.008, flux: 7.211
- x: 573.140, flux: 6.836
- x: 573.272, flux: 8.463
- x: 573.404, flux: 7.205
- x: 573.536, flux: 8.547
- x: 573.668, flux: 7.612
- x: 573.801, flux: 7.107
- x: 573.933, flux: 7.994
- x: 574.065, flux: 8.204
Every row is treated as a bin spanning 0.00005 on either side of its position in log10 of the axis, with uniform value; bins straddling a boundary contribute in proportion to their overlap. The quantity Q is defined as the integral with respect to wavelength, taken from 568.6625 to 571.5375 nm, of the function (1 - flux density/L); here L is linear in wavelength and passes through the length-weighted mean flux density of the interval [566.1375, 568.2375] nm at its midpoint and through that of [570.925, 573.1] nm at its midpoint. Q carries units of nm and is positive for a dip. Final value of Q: 0.06 nm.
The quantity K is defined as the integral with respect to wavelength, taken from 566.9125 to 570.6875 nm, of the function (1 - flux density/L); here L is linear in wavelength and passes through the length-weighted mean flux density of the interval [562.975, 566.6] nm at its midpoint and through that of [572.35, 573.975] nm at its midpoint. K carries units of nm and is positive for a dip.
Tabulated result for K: 0.13 nm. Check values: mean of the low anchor 7.9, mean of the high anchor 7.7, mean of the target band 7.54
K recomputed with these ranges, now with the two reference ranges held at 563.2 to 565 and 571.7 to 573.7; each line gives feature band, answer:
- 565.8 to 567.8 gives 0.11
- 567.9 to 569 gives 0.02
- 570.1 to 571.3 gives 0.05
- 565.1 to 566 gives 0.00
